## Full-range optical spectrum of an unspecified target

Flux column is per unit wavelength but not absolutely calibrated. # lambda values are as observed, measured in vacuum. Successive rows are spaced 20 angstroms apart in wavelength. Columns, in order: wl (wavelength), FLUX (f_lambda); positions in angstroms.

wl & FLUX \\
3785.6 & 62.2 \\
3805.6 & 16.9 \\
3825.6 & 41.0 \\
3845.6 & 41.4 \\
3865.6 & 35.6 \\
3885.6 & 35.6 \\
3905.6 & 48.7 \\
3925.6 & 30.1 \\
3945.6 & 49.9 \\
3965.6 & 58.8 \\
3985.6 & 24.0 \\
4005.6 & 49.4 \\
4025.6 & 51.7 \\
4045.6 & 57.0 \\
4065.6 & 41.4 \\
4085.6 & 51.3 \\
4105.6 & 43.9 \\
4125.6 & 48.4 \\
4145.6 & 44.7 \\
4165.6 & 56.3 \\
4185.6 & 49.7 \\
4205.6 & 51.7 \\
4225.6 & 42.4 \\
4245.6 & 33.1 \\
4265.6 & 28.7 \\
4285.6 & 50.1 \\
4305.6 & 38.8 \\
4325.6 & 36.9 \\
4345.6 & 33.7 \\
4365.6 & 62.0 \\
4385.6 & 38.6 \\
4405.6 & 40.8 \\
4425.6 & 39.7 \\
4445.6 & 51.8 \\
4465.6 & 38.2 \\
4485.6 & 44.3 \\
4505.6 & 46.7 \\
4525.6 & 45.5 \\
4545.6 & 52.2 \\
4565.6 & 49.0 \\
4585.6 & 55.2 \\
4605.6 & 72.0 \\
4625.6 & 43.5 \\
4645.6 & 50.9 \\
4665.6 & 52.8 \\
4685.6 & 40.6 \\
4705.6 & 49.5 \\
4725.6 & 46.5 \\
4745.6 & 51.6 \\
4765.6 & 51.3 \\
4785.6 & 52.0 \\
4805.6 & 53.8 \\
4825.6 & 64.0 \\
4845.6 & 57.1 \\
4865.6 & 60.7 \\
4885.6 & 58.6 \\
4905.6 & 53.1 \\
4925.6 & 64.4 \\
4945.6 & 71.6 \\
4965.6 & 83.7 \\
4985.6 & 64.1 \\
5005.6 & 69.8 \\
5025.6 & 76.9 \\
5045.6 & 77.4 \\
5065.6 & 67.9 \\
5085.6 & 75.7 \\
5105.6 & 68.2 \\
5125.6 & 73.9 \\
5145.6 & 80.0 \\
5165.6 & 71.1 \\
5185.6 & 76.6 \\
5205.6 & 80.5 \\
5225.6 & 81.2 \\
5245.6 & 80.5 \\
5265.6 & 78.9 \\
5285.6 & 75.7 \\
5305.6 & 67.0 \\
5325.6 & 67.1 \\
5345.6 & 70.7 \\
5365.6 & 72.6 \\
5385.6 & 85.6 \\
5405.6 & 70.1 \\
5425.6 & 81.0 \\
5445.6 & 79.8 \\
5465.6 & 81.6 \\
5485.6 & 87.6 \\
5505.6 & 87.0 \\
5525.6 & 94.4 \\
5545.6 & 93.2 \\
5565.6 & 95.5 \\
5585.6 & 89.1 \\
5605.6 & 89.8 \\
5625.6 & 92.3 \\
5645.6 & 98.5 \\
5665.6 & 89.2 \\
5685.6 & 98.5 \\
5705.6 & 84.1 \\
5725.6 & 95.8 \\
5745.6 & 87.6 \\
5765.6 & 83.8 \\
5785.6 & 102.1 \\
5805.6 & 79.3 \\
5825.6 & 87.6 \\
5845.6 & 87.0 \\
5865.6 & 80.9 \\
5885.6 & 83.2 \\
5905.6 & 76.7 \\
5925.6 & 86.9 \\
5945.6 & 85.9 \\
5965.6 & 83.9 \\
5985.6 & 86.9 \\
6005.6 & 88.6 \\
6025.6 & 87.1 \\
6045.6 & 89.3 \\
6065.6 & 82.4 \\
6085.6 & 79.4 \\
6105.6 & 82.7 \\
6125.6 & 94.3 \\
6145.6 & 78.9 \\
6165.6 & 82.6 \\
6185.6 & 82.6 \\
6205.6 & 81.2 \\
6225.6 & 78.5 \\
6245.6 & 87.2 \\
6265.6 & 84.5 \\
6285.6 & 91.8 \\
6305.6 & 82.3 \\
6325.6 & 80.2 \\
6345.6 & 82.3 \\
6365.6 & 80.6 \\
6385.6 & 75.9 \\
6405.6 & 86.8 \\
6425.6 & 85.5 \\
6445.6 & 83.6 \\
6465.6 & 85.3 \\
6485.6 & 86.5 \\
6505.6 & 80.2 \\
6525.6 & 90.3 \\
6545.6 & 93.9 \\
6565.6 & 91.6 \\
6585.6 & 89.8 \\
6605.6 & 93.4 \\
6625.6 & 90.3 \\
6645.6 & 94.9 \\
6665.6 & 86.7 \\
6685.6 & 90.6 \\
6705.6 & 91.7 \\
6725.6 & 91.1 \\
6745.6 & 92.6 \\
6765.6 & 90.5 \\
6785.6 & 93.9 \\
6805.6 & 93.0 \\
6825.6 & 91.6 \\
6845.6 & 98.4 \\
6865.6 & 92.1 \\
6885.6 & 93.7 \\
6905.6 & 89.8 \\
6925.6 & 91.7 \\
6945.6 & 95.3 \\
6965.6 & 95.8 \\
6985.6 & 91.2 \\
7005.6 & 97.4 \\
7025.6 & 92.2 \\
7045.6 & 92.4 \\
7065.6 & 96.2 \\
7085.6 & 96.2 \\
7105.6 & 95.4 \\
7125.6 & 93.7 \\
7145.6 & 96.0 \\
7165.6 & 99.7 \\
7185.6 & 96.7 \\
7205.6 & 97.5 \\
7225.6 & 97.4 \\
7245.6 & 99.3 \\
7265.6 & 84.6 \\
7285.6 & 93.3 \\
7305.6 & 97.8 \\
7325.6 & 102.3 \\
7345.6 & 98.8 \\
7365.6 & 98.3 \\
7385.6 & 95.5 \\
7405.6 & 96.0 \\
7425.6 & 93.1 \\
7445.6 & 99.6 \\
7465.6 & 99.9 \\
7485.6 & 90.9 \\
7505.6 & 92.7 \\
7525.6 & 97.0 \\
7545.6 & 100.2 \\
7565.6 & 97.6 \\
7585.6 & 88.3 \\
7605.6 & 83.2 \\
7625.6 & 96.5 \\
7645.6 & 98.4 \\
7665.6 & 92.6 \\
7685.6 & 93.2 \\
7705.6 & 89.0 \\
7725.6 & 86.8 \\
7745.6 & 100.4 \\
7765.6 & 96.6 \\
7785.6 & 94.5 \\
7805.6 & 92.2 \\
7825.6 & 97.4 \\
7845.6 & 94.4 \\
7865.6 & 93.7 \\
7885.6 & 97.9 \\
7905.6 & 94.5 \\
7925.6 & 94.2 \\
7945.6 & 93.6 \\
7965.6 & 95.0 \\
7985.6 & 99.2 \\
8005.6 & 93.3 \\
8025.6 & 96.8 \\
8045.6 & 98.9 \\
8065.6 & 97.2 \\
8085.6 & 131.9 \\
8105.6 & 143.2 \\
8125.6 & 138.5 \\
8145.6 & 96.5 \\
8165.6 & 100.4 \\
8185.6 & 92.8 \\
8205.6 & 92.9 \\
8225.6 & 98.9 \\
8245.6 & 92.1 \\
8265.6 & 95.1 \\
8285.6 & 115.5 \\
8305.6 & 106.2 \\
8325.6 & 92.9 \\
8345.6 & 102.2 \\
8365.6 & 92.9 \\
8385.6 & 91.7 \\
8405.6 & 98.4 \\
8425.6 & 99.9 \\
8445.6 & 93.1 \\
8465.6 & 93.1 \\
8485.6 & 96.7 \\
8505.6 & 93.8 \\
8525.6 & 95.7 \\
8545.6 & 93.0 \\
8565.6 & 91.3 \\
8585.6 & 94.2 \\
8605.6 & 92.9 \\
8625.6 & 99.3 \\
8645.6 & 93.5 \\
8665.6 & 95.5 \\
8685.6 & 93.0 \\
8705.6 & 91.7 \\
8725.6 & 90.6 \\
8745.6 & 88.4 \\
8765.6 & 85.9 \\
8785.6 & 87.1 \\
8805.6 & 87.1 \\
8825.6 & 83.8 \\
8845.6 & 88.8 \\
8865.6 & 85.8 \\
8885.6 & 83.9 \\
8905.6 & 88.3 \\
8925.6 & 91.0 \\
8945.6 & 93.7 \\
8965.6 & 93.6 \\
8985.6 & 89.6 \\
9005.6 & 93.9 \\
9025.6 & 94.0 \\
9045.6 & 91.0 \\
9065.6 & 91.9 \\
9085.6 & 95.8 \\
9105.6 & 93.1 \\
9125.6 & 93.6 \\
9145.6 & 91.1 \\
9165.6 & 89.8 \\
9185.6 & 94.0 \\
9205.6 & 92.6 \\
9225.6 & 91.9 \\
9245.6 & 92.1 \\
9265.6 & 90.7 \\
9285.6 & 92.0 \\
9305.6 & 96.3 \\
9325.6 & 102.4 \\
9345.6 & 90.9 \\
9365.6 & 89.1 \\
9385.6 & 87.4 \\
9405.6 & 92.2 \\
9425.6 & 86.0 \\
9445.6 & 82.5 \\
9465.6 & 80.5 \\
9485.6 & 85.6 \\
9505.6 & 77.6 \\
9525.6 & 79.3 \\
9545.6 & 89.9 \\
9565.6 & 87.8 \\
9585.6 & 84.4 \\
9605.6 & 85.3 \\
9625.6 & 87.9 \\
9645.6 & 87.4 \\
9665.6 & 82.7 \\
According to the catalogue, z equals 0.233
